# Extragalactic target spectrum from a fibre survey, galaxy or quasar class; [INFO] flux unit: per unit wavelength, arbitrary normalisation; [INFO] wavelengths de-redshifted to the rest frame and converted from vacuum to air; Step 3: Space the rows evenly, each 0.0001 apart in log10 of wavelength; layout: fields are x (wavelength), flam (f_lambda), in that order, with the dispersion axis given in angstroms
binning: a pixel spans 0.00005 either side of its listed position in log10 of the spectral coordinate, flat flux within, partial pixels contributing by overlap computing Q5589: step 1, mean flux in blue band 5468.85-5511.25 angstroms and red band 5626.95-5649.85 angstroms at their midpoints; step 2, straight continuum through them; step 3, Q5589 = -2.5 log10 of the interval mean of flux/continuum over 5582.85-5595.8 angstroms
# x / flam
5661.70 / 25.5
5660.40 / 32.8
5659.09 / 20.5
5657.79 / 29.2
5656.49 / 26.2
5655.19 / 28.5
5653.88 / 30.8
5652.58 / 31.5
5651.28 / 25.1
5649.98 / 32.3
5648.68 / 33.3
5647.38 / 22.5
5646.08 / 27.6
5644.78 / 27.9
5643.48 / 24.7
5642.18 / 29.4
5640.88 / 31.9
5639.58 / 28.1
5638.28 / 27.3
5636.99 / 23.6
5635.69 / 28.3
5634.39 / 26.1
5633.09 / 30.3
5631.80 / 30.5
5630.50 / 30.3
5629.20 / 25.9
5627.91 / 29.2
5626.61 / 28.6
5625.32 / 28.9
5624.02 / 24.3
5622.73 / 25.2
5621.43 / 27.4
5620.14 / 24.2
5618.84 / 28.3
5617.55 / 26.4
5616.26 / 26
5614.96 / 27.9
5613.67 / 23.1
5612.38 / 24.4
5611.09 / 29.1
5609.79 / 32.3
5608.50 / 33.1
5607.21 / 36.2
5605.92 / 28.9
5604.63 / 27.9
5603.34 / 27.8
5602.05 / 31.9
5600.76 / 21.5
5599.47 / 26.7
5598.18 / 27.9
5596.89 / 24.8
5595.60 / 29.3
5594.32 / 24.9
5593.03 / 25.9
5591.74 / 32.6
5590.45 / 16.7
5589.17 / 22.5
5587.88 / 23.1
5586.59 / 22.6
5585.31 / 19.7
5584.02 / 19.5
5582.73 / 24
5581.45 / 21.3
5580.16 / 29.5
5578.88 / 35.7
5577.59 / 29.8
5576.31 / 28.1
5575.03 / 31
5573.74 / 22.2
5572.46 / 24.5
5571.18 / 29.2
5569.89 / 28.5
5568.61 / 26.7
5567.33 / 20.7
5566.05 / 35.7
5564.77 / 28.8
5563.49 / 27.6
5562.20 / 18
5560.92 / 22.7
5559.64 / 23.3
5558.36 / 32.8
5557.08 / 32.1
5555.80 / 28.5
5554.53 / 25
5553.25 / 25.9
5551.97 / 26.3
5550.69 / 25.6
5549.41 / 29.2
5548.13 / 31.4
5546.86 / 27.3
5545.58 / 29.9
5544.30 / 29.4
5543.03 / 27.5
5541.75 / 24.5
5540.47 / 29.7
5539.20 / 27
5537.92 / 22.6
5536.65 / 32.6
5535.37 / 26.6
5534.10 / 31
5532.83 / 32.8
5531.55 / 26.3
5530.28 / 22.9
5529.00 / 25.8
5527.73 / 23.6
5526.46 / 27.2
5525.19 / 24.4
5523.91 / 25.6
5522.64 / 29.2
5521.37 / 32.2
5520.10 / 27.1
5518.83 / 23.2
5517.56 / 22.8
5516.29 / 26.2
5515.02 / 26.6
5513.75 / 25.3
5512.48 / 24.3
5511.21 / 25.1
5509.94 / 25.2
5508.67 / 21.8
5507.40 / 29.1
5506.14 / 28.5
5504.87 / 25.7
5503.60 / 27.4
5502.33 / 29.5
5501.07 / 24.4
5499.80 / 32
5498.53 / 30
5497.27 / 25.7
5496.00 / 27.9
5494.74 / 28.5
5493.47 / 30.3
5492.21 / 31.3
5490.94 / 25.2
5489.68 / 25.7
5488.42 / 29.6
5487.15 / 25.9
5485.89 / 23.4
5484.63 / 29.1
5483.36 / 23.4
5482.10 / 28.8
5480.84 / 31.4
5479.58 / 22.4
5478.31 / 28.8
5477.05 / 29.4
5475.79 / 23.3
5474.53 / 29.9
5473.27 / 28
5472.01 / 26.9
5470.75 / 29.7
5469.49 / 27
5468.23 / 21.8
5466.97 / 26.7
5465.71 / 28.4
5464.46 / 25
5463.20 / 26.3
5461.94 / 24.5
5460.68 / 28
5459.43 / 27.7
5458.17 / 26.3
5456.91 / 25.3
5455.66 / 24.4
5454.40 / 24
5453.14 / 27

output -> 0.19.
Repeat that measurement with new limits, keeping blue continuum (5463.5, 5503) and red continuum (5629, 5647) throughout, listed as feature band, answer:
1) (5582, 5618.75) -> 0.06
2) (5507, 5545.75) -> 0.04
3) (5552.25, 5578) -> 0.03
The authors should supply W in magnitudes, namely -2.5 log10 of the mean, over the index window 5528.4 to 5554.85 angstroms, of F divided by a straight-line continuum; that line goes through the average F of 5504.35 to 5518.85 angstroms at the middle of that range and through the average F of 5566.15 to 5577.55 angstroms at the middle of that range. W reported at -0.06 mag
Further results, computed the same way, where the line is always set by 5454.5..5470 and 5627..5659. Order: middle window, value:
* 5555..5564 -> 0.031 mag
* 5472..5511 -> -0.044 mag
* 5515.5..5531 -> 0.033 mag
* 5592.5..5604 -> 0.035 mag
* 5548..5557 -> -0.017 mag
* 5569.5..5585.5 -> 0.034 mag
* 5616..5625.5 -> 0.069 mag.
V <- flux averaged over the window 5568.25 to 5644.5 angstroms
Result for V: 27.1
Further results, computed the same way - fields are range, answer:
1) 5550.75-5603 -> 26.2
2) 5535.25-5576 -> 27.3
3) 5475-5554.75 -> 27.1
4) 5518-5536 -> 27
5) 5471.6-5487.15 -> 27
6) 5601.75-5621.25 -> 28.4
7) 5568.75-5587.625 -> 26.1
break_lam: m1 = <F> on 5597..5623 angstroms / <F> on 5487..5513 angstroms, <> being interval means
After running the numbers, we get 1.02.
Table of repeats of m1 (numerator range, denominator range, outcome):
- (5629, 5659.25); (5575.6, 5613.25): 1.05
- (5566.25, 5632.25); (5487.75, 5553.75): 0.99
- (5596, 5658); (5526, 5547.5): 1.02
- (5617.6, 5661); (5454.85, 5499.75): 1.03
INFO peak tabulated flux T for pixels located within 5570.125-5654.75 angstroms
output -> 36.2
